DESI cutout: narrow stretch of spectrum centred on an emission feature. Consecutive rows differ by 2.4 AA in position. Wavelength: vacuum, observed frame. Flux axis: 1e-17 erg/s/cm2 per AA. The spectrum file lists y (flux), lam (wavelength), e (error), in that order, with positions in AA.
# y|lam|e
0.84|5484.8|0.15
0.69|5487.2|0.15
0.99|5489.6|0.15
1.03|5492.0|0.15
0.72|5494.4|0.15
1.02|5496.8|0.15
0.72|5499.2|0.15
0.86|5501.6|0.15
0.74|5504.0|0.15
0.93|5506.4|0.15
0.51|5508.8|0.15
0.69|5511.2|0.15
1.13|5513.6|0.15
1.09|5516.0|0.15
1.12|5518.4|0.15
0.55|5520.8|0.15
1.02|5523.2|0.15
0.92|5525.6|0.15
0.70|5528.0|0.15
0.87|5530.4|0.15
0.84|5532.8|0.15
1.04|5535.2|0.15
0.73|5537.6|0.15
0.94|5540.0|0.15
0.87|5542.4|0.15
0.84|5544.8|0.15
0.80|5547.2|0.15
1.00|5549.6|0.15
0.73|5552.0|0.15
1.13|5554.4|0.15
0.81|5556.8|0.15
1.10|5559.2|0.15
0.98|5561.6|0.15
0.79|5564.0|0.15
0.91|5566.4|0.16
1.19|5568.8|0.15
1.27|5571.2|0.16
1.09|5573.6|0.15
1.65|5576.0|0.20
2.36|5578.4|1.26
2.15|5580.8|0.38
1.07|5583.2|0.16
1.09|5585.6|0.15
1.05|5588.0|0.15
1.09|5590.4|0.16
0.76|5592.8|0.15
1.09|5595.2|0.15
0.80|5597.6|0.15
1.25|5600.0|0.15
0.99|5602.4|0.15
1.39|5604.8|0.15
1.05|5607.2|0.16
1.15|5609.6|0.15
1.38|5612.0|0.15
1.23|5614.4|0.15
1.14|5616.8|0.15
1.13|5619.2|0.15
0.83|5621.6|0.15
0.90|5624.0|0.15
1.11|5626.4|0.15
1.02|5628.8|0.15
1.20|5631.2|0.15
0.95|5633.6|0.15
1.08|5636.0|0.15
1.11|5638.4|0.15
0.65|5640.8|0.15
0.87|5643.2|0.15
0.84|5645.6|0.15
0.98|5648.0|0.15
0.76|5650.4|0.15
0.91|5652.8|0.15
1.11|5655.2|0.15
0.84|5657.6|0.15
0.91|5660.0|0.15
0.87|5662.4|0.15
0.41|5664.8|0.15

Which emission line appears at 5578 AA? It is C III]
